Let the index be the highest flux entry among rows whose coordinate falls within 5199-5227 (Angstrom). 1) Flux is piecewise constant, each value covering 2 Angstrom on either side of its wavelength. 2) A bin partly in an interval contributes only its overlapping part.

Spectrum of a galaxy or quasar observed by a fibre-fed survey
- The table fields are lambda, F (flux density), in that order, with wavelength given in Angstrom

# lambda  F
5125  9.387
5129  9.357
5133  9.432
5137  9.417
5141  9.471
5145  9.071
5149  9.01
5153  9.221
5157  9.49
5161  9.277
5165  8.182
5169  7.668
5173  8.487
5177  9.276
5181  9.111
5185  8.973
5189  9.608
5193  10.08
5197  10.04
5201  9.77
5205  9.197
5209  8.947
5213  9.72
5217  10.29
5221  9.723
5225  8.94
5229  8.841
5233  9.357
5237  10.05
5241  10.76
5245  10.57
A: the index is 10.29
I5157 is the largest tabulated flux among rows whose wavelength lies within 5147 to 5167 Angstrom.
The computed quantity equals 9.49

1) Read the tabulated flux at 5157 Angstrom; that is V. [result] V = 9.49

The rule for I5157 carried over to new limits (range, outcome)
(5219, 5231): 9.723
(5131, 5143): 9.471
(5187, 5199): 10.08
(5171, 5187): 9.276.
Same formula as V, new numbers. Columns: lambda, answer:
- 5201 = 9.77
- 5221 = 9.723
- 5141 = 9.471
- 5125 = 9.387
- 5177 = 9.276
